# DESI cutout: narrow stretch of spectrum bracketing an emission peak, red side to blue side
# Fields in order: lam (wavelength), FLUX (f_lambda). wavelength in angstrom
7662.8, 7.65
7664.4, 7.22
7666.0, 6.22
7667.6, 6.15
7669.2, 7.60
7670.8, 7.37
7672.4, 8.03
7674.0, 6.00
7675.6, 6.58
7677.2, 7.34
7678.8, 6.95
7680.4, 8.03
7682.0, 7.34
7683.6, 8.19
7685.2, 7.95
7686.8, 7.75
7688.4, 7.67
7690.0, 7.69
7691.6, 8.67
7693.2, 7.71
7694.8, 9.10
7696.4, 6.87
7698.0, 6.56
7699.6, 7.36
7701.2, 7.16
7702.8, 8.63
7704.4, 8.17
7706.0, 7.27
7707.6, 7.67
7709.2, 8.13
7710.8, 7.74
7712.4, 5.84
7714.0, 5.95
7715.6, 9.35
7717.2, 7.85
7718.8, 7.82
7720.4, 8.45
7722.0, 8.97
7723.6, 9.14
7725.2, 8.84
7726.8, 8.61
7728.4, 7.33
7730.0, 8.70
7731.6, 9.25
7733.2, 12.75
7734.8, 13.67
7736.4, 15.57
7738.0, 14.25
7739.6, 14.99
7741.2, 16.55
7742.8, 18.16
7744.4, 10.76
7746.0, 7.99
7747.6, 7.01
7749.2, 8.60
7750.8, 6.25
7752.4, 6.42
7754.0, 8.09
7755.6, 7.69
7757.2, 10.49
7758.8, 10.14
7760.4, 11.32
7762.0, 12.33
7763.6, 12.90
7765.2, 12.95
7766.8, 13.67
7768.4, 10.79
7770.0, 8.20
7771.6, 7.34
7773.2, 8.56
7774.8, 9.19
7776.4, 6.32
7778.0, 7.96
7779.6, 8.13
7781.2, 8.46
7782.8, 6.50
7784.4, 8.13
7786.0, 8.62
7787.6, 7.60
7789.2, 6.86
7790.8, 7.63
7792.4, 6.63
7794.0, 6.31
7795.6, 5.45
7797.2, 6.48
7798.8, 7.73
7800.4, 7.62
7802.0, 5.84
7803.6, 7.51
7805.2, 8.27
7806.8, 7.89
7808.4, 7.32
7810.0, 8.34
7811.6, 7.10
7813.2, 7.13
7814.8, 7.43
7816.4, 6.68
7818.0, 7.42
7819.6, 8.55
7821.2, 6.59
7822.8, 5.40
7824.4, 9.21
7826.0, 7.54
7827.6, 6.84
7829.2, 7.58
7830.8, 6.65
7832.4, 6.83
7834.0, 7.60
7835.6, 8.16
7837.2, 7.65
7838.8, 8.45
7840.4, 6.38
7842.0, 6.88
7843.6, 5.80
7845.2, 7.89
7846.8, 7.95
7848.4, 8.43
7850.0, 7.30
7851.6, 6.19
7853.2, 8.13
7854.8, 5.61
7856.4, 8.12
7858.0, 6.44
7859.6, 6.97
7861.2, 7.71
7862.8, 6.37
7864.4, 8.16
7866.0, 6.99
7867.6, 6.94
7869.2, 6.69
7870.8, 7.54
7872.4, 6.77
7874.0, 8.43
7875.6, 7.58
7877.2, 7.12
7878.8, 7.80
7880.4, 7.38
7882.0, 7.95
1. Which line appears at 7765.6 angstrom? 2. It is [N II] 6583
